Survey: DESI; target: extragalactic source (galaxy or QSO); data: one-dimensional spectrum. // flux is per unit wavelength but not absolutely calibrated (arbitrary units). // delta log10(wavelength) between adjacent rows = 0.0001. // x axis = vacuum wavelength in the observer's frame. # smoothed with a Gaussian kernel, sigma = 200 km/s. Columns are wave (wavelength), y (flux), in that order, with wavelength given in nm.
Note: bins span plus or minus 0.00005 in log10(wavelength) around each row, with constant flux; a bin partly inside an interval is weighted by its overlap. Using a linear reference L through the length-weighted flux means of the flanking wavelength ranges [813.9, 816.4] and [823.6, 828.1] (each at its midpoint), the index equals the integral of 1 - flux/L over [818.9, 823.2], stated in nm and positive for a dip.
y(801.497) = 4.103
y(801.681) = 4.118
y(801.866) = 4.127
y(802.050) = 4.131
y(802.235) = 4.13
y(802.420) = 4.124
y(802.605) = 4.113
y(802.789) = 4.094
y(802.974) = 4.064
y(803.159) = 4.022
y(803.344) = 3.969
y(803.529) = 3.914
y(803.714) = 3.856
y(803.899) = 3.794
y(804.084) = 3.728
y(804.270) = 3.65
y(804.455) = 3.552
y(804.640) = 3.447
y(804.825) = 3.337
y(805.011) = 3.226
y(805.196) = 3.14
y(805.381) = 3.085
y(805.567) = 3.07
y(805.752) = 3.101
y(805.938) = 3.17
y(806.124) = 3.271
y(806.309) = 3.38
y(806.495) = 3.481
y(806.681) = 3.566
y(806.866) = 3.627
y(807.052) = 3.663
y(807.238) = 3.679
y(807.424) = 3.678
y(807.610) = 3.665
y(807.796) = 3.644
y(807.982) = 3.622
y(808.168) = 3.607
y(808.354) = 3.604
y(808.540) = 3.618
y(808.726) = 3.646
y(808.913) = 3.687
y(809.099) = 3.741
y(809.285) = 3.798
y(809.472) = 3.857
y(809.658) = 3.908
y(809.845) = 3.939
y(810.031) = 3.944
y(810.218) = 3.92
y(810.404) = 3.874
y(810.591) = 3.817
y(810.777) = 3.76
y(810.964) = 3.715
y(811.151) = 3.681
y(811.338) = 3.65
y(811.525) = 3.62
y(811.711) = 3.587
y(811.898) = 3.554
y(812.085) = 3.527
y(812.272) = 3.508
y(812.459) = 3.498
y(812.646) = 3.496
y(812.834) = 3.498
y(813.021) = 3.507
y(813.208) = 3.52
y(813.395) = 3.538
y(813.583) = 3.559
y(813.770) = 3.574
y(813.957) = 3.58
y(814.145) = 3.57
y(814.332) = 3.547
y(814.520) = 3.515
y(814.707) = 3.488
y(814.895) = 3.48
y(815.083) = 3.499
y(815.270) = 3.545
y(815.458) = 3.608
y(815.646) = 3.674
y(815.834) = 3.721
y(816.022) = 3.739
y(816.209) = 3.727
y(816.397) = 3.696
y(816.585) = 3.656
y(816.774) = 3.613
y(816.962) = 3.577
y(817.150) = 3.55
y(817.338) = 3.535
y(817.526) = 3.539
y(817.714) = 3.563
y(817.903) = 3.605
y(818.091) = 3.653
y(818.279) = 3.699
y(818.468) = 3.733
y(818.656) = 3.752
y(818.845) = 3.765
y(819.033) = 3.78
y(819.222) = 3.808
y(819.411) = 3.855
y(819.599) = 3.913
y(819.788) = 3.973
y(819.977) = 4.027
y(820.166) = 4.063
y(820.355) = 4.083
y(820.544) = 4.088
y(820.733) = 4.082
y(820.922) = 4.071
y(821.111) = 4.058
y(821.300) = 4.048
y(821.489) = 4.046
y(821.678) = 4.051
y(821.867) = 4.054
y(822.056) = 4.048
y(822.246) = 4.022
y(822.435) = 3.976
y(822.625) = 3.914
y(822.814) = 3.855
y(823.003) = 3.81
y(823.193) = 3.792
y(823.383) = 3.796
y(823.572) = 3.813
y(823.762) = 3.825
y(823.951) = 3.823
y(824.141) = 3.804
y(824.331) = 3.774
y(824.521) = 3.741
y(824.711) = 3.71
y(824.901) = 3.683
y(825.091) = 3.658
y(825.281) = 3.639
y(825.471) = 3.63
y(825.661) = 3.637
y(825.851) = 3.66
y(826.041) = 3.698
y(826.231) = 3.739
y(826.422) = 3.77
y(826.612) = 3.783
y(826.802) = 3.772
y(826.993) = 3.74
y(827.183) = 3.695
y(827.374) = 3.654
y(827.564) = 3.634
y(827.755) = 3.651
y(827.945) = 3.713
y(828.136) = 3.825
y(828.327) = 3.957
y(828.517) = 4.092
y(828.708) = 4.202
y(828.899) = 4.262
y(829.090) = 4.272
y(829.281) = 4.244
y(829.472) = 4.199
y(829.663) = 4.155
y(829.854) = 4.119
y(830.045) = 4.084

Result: -0.37 nm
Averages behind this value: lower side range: 3.6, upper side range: 3.72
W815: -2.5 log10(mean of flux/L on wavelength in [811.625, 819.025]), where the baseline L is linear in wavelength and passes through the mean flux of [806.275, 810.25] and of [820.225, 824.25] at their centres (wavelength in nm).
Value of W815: 0.07 mag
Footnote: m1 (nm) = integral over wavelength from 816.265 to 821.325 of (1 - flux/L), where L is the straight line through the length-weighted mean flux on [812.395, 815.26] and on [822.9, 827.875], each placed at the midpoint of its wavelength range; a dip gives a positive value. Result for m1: -0.27 nm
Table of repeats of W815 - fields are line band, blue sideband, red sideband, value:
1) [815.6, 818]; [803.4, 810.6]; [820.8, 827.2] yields 0.03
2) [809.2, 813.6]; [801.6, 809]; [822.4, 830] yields 0.01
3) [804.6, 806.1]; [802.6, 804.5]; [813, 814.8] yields 0.20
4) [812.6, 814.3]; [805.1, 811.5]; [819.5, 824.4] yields 0.06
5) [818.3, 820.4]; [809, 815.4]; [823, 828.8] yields -0.05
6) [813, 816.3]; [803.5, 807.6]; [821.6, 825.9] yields 0.02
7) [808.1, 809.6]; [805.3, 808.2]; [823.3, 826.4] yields -0.06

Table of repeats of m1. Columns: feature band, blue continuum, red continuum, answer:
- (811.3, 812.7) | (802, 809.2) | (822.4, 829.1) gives 0.05 nm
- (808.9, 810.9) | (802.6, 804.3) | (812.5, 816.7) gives -0.07 nm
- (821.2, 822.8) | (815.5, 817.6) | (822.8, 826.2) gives -0.13 nm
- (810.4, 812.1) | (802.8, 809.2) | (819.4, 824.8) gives 0.01 nm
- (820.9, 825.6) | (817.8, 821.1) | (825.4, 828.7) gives -0.05 nm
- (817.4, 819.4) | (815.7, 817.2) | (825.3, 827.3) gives -0.01 nm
